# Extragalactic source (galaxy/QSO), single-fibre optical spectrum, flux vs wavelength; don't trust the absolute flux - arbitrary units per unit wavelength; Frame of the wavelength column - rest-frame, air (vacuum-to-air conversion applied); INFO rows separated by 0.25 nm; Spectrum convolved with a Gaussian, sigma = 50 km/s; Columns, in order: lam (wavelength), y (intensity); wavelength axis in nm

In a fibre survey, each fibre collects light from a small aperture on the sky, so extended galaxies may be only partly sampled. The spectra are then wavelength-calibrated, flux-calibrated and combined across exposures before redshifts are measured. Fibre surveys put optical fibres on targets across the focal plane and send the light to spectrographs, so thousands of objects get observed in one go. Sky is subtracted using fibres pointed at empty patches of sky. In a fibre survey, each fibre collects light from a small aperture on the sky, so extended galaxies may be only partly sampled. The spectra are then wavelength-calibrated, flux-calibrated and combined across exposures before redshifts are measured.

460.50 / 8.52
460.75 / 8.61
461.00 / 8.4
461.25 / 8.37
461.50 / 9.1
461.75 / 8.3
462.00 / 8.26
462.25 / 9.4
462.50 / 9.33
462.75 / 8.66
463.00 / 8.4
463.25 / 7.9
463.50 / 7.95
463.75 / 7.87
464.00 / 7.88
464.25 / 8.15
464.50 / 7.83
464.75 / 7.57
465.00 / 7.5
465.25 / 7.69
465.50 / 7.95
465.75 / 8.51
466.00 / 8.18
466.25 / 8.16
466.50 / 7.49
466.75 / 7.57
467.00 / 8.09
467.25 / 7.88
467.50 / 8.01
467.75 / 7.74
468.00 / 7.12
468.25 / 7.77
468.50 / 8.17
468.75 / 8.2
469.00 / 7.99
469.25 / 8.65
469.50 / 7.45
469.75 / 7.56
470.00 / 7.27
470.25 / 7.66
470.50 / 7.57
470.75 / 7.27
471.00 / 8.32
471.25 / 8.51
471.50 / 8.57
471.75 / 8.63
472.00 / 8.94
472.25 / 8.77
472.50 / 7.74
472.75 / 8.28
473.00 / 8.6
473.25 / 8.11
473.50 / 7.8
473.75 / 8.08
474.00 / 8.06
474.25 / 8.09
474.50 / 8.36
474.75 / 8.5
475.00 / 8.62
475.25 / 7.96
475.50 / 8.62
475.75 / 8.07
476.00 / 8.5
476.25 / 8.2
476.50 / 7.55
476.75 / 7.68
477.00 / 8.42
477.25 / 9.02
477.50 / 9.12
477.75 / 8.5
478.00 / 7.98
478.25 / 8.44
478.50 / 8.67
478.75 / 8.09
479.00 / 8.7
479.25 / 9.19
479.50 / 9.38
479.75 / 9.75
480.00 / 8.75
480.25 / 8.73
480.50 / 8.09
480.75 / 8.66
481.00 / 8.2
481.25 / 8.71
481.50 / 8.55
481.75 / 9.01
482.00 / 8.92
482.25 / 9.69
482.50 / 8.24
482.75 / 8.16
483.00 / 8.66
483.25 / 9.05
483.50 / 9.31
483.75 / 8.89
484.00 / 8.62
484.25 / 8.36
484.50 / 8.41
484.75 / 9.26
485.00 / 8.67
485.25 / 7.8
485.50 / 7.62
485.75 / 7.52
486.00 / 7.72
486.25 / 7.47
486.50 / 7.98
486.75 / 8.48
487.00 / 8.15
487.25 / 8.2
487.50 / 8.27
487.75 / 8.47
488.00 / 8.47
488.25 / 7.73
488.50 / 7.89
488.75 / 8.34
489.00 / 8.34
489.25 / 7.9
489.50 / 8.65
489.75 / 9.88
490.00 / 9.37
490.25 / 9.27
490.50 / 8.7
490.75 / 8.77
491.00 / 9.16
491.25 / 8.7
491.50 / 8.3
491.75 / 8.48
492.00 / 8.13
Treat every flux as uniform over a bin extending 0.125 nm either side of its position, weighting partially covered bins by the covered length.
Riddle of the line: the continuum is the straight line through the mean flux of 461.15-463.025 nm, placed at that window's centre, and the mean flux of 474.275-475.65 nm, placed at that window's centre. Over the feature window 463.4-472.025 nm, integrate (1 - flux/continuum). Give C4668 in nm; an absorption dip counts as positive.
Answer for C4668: 0.67 nm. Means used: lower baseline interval 8.75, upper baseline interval 8.38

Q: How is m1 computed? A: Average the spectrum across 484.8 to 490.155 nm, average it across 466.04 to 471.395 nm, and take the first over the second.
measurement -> 1.05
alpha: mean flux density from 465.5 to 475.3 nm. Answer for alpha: 8.06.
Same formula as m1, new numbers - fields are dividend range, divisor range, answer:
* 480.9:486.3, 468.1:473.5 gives 1.05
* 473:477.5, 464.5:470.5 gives 1.05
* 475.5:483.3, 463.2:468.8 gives 1.09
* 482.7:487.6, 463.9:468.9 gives 1.06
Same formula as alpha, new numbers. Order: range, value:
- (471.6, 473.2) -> 8.48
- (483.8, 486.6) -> 8.15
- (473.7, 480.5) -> 8.48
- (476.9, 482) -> 8.7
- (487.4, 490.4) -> 8.55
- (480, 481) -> 8.49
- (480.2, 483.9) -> 8.72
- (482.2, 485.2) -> 8.73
